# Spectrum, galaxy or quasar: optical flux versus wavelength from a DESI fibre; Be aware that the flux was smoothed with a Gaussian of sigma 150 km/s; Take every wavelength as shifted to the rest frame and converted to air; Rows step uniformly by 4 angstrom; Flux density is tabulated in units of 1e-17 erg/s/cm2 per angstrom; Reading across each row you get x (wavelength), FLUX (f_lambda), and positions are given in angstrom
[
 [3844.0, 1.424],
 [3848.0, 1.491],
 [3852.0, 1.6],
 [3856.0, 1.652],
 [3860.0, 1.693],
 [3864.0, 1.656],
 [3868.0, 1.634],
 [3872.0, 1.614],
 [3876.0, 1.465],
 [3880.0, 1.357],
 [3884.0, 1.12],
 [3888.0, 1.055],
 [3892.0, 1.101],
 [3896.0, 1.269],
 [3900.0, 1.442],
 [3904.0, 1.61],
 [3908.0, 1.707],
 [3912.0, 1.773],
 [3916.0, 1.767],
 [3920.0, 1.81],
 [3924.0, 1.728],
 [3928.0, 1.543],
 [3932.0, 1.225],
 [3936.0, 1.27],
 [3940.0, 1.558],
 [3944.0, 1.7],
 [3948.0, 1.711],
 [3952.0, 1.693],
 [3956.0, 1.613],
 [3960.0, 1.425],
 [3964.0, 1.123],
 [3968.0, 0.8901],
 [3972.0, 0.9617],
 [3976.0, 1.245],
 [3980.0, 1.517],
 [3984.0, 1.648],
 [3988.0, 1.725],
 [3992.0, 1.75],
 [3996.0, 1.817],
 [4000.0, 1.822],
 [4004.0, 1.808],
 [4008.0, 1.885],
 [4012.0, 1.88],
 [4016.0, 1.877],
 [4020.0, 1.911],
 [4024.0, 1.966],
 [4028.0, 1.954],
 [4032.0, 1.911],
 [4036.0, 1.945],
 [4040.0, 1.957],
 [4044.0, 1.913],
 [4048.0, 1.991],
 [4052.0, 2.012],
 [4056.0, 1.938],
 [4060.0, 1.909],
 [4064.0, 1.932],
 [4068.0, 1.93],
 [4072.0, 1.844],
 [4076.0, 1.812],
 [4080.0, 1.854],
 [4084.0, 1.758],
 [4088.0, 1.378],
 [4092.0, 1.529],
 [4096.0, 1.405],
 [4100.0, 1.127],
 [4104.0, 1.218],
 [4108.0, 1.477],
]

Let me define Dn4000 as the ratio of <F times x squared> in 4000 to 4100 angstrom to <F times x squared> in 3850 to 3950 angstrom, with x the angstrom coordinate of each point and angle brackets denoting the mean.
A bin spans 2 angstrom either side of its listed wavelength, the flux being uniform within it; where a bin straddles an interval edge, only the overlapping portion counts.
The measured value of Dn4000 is 1.3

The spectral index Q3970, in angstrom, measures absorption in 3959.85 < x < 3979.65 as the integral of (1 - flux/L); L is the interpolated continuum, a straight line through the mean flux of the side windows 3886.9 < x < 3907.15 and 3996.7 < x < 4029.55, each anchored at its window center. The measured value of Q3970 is 6.4 angstrom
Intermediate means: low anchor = 1.33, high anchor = 1.88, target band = 1.13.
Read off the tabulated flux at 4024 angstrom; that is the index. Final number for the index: 1.966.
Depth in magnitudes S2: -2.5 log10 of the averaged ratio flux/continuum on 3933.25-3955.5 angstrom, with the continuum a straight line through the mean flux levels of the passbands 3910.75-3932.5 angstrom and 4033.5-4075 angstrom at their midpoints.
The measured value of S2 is 0.09 mag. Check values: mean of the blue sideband 1.67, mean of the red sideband 1.93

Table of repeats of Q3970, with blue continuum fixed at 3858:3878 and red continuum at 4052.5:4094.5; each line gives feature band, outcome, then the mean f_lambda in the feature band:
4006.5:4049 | -4.2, 1.93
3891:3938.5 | 3.6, 1.53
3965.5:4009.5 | 4.5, 1.54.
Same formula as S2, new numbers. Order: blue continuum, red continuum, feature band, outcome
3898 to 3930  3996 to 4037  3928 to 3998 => 0.21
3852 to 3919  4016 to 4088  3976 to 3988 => 0.12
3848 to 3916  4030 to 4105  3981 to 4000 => -0.05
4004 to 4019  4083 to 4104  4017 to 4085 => -0.17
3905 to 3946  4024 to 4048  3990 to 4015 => 0.01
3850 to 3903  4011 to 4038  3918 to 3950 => 0.04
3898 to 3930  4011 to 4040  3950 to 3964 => 0.17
